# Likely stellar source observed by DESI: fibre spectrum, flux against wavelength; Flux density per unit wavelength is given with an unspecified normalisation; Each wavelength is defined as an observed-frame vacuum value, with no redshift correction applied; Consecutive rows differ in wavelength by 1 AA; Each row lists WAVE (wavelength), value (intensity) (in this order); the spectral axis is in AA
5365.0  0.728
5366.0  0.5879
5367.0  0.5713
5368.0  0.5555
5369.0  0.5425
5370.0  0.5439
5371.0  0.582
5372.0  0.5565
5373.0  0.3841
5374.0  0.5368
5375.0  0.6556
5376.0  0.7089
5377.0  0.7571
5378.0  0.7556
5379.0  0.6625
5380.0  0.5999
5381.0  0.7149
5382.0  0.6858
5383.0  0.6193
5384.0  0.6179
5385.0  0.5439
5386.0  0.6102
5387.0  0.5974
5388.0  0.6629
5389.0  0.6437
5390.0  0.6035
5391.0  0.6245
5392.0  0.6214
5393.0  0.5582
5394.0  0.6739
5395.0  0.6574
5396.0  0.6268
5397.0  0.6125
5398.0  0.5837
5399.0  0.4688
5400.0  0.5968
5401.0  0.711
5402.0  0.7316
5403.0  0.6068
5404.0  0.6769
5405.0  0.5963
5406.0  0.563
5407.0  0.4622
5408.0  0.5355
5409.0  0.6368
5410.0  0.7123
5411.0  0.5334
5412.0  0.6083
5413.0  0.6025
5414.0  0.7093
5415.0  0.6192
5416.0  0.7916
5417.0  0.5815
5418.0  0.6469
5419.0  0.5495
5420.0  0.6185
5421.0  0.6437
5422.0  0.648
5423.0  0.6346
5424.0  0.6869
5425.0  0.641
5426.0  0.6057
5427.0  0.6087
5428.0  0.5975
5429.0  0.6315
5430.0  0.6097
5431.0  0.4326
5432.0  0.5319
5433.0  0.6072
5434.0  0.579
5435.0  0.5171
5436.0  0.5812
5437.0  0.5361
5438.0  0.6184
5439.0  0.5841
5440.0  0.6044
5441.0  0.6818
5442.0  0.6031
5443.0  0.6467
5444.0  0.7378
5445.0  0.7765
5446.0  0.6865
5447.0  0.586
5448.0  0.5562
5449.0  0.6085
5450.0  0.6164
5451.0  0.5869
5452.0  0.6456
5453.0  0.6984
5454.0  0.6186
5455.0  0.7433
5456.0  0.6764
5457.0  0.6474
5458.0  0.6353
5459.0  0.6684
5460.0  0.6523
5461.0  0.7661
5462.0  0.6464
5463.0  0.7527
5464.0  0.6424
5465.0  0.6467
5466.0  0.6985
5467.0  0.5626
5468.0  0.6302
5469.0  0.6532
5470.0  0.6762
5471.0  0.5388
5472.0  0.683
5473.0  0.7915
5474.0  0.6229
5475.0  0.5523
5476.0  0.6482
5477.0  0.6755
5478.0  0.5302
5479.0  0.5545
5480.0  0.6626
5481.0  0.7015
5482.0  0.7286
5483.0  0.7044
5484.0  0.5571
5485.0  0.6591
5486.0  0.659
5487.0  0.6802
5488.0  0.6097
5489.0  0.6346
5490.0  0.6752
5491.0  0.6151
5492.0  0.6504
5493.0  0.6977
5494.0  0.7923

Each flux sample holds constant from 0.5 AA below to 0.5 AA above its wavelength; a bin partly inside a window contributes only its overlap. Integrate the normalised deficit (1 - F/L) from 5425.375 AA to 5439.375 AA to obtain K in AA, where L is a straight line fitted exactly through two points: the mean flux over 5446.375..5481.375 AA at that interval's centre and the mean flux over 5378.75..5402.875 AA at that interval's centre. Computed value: 1.4 AA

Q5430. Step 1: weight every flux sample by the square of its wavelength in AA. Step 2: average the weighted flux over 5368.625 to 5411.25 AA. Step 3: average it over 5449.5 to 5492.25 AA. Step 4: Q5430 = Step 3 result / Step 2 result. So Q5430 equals 1.1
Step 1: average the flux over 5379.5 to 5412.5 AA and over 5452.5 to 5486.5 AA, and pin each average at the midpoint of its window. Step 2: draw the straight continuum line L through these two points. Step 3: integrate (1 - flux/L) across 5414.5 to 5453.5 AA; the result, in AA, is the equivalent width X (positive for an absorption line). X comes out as 1.0 AA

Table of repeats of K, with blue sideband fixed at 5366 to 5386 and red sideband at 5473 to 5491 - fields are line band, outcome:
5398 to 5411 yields 0.30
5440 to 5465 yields -1.07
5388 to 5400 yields 0.13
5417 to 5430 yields 0.01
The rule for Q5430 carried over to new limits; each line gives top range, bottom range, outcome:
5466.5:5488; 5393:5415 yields 1.07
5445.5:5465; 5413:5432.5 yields 1.07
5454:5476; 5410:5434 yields 1.09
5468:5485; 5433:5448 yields 1.05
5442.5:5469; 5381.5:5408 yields 1.10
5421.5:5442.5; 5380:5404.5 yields 0.97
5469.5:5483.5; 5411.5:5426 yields 1.03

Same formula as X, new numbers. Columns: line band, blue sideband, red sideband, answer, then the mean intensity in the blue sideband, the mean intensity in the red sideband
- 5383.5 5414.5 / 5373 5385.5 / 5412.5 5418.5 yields 1.9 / 0.644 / 0.658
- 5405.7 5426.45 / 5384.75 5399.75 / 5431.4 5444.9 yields -0.5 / 0.607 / 0.606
